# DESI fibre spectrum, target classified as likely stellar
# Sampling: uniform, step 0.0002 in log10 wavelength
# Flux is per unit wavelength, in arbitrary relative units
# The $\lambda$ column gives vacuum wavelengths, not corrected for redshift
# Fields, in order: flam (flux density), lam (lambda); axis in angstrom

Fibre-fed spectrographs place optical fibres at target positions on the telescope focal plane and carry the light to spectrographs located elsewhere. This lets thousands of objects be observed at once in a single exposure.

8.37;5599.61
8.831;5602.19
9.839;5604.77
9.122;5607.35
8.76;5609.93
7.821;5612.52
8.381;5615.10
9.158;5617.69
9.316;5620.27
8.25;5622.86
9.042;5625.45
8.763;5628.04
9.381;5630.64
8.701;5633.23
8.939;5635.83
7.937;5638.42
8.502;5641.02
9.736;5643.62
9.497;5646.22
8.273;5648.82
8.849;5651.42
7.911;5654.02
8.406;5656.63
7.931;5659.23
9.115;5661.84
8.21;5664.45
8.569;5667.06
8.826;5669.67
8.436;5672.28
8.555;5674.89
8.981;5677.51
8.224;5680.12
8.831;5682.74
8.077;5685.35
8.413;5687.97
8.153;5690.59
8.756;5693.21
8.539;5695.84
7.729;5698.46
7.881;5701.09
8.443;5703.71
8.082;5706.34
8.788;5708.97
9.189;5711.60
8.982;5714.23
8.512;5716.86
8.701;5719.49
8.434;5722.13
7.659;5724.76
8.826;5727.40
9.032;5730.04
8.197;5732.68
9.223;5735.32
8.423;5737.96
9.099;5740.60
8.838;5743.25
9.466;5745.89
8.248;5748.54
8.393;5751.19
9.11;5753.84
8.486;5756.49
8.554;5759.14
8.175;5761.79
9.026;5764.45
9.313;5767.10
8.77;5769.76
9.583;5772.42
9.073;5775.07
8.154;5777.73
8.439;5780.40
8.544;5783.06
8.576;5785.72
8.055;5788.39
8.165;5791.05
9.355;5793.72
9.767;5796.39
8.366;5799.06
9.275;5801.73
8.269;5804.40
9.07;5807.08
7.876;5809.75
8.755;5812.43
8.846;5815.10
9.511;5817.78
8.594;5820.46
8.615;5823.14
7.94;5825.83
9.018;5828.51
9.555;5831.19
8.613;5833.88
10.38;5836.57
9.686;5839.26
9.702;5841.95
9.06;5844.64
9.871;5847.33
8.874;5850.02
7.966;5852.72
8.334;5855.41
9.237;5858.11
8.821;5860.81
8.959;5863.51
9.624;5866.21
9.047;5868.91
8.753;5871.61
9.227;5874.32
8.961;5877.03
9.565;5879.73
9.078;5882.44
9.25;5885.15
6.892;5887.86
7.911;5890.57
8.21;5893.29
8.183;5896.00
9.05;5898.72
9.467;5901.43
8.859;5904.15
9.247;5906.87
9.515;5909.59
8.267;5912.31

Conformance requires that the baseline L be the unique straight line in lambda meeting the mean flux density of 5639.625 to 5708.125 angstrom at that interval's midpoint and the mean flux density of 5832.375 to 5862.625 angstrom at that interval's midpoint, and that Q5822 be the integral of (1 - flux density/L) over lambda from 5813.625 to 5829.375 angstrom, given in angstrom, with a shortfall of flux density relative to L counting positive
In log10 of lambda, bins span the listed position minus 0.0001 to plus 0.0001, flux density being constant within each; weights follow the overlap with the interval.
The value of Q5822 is 0.5 angstrom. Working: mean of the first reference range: 8.5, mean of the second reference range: 9.14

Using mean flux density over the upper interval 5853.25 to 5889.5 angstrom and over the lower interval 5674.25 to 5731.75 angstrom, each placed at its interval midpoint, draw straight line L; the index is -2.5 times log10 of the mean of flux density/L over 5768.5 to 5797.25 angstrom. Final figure -0.01 mag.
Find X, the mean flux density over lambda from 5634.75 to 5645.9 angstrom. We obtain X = 8.84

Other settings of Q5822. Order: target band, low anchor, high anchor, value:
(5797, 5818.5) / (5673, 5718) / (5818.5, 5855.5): 0.41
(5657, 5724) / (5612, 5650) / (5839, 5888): 2.83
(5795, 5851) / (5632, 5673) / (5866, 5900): -2.19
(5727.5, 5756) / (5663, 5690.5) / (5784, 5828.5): -0.65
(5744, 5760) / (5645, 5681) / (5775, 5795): -0.37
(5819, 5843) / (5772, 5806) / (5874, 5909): -1.04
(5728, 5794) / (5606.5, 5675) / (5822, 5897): 0.62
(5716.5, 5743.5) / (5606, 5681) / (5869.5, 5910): 0.29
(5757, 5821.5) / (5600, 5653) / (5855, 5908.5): 0.67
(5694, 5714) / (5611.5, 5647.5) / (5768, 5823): 0.84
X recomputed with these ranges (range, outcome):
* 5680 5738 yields 8.49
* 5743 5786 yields 8.75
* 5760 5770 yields 8.81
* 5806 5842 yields 8.99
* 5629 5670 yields 8.67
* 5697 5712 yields 8.3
